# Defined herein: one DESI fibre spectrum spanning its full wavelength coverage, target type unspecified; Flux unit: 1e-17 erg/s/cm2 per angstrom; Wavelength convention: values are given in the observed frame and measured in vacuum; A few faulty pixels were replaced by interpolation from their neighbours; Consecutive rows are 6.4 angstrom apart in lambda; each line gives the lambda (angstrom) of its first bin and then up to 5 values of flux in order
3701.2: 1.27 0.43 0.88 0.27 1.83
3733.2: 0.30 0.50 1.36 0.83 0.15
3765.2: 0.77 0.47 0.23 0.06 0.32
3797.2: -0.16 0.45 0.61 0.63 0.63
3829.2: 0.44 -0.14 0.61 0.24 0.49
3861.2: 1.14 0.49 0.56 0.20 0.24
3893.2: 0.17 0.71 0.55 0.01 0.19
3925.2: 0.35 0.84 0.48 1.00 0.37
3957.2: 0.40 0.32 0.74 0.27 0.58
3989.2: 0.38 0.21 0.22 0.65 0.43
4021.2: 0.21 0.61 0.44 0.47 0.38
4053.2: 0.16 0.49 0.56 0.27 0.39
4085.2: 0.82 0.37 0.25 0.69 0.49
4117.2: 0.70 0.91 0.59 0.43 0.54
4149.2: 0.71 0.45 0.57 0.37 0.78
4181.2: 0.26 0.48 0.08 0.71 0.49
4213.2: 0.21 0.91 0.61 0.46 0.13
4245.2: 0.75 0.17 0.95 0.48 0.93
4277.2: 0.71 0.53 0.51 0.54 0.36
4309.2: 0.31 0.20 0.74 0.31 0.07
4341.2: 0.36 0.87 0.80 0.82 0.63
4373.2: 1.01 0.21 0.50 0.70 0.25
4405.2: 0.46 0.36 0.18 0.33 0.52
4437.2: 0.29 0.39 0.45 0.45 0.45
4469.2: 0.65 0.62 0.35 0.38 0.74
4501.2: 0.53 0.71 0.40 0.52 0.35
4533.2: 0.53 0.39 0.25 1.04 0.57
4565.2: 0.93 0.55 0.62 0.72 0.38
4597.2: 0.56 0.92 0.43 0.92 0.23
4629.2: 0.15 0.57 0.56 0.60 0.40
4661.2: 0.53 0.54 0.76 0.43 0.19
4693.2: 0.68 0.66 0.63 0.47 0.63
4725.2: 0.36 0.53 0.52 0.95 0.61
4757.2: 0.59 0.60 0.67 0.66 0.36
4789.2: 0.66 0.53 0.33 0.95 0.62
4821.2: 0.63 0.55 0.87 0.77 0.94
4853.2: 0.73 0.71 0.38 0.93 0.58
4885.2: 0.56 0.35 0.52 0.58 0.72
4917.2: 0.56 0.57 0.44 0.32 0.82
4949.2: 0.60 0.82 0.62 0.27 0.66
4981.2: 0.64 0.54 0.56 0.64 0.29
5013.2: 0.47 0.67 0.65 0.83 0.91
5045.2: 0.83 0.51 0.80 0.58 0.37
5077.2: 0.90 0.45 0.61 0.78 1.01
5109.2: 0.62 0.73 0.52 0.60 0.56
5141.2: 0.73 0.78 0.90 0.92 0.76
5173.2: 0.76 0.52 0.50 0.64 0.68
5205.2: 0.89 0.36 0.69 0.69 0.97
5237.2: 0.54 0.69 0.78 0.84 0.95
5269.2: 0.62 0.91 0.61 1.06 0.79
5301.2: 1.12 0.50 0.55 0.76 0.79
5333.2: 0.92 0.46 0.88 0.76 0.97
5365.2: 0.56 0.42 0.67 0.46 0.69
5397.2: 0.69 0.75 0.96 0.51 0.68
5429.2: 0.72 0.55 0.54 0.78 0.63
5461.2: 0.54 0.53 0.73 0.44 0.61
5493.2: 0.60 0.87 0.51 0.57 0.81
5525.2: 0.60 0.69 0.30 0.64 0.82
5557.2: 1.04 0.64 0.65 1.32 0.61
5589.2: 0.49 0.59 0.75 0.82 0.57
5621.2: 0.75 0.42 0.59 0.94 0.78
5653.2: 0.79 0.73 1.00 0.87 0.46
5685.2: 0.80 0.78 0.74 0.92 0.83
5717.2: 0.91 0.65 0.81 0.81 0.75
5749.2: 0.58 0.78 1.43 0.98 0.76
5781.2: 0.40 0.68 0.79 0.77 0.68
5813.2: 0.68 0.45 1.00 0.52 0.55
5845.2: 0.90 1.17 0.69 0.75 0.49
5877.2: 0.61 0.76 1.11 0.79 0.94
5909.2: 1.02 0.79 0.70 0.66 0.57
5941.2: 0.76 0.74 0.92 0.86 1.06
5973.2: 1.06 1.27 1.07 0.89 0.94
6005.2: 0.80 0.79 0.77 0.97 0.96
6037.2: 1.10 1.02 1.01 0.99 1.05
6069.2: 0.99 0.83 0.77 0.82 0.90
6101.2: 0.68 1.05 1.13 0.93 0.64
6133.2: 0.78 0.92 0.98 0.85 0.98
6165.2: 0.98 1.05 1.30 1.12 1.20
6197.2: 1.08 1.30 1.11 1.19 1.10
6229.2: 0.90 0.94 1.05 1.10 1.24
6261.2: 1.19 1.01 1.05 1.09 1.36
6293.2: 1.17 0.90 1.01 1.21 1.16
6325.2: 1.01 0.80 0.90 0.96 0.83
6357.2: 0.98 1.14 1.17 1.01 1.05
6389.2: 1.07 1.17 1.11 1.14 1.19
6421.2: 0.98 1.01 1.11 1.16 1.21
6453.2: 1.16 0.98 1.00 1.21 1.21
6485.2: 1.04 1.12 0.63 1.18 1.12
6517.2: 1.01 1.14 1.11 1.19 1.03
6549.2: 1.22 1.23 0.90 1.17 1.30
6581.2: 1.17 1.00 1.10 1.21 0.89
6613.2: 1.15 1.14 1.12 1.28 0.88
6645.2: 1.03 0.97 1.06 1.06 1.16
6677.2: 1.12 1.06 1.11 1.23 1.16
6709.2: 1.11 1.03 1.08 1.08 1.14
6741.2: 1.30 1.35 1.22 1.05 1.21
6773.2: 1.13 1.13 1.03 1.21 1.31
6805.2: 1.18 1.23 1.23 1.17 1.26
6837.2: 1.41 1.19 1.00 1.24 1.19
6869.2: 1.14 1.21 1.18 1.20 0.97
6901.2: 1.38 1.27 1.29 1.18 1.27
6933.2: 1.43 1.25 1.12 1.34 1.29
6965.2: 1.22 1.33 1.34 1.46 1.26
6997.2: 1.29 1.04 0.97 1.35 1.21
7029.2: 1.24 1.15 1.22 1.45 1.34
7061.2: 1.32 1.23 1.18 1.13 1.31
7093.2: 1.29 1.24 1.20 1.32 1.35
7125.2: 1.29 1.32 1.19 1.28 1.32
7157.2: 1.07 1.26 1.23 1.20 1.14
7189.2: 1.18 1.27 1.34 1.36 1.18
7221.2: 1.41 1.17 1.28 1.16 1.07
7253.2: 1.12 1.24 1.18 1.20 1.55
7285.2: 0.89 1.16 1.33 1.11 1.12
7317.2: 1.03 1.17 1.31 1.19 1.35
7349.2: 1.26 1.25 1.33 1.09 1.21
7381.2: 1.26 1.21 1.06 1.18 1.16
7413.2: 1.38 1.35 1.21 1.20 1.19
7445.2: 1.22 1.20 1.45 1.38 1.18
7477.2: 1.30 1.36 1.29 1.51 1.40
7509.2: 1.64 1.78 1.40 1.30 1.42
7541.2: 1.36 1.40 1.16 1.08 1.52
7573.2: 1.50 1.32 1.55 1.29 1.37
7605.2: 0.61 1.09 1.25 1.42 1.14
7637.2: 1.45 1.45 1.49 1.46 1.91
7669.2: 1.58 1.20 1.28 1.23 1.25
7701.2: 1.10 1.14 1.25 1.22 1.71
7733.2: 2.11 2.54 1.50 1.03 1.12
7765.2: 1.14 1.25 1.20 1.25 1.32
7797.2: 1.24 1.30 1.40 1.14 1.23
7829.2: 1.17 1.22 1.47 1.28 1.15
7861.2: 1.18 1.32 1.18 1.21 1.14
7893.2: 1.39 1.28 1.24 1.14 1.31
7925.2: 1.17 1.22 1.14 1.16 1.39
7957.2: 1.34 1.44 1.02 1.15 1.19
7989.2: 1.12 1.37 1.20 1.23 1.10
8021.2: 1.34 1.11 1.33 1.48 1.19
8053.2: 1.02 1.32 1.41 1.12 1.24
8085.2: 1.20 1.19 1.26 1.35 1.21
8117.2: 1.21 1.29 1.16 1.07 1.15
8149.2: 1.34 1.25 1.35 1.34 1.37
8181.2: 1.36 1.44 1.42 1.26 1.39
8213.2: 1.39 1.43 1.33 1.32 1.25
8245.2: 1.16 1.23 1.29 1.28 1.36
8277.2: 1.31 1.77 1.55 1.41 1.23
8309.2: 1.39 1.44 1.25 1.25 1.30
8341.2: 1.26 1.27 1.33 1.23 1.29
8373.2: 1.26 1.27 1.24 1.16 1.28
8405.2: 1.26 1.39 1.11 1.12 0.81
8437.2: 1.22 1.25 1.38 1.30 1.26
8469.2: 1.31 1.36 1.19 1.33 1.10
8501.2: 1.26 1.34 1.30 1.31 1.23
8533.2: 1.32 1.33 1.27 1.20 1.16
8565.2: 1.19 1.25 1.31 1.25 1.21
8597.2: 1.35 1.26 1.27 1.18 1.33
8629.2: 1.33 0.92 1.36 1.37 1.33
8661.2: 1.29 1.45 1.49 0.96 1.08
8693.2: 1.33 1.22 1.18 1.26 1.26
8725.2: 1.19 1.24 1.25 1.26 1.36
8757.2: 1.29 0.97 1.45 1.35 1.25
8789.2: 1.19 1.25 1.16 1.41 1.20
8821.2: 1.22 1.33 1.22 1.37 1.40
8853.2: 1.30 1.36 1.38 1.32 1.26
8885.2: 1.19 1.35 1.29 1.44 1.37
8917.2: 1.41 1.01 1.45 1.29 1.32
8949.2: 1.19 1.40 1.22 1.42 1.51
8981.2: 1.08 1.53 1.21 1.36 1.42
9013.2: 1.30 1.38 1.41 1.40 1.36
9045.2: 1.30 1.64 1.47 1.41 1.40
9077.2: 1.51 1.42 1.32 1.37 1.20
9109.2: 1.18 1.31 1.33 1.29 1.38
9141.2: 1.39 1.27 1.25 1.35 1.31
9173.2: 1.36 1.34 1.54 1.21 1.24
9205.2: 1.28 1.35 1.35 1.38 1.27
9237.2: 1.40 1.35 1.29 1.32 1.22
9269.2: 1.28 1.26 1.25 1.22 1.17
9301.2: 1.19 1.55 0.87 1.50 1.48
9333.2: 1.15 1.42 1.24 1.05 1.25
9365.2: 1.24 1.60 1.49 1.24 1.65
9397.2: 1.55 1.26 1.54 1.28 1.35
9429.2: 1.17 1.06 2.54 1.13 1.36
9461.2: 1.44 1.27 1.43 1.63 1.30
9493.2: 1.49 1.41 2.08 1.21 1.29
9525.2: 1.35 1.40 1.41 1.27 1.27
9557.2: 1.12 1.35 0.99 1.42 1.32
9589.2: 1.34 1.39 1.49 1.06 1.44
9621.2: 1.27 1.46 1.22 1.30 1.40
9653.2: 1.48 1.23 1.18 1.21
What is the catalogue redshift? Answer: 0.545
